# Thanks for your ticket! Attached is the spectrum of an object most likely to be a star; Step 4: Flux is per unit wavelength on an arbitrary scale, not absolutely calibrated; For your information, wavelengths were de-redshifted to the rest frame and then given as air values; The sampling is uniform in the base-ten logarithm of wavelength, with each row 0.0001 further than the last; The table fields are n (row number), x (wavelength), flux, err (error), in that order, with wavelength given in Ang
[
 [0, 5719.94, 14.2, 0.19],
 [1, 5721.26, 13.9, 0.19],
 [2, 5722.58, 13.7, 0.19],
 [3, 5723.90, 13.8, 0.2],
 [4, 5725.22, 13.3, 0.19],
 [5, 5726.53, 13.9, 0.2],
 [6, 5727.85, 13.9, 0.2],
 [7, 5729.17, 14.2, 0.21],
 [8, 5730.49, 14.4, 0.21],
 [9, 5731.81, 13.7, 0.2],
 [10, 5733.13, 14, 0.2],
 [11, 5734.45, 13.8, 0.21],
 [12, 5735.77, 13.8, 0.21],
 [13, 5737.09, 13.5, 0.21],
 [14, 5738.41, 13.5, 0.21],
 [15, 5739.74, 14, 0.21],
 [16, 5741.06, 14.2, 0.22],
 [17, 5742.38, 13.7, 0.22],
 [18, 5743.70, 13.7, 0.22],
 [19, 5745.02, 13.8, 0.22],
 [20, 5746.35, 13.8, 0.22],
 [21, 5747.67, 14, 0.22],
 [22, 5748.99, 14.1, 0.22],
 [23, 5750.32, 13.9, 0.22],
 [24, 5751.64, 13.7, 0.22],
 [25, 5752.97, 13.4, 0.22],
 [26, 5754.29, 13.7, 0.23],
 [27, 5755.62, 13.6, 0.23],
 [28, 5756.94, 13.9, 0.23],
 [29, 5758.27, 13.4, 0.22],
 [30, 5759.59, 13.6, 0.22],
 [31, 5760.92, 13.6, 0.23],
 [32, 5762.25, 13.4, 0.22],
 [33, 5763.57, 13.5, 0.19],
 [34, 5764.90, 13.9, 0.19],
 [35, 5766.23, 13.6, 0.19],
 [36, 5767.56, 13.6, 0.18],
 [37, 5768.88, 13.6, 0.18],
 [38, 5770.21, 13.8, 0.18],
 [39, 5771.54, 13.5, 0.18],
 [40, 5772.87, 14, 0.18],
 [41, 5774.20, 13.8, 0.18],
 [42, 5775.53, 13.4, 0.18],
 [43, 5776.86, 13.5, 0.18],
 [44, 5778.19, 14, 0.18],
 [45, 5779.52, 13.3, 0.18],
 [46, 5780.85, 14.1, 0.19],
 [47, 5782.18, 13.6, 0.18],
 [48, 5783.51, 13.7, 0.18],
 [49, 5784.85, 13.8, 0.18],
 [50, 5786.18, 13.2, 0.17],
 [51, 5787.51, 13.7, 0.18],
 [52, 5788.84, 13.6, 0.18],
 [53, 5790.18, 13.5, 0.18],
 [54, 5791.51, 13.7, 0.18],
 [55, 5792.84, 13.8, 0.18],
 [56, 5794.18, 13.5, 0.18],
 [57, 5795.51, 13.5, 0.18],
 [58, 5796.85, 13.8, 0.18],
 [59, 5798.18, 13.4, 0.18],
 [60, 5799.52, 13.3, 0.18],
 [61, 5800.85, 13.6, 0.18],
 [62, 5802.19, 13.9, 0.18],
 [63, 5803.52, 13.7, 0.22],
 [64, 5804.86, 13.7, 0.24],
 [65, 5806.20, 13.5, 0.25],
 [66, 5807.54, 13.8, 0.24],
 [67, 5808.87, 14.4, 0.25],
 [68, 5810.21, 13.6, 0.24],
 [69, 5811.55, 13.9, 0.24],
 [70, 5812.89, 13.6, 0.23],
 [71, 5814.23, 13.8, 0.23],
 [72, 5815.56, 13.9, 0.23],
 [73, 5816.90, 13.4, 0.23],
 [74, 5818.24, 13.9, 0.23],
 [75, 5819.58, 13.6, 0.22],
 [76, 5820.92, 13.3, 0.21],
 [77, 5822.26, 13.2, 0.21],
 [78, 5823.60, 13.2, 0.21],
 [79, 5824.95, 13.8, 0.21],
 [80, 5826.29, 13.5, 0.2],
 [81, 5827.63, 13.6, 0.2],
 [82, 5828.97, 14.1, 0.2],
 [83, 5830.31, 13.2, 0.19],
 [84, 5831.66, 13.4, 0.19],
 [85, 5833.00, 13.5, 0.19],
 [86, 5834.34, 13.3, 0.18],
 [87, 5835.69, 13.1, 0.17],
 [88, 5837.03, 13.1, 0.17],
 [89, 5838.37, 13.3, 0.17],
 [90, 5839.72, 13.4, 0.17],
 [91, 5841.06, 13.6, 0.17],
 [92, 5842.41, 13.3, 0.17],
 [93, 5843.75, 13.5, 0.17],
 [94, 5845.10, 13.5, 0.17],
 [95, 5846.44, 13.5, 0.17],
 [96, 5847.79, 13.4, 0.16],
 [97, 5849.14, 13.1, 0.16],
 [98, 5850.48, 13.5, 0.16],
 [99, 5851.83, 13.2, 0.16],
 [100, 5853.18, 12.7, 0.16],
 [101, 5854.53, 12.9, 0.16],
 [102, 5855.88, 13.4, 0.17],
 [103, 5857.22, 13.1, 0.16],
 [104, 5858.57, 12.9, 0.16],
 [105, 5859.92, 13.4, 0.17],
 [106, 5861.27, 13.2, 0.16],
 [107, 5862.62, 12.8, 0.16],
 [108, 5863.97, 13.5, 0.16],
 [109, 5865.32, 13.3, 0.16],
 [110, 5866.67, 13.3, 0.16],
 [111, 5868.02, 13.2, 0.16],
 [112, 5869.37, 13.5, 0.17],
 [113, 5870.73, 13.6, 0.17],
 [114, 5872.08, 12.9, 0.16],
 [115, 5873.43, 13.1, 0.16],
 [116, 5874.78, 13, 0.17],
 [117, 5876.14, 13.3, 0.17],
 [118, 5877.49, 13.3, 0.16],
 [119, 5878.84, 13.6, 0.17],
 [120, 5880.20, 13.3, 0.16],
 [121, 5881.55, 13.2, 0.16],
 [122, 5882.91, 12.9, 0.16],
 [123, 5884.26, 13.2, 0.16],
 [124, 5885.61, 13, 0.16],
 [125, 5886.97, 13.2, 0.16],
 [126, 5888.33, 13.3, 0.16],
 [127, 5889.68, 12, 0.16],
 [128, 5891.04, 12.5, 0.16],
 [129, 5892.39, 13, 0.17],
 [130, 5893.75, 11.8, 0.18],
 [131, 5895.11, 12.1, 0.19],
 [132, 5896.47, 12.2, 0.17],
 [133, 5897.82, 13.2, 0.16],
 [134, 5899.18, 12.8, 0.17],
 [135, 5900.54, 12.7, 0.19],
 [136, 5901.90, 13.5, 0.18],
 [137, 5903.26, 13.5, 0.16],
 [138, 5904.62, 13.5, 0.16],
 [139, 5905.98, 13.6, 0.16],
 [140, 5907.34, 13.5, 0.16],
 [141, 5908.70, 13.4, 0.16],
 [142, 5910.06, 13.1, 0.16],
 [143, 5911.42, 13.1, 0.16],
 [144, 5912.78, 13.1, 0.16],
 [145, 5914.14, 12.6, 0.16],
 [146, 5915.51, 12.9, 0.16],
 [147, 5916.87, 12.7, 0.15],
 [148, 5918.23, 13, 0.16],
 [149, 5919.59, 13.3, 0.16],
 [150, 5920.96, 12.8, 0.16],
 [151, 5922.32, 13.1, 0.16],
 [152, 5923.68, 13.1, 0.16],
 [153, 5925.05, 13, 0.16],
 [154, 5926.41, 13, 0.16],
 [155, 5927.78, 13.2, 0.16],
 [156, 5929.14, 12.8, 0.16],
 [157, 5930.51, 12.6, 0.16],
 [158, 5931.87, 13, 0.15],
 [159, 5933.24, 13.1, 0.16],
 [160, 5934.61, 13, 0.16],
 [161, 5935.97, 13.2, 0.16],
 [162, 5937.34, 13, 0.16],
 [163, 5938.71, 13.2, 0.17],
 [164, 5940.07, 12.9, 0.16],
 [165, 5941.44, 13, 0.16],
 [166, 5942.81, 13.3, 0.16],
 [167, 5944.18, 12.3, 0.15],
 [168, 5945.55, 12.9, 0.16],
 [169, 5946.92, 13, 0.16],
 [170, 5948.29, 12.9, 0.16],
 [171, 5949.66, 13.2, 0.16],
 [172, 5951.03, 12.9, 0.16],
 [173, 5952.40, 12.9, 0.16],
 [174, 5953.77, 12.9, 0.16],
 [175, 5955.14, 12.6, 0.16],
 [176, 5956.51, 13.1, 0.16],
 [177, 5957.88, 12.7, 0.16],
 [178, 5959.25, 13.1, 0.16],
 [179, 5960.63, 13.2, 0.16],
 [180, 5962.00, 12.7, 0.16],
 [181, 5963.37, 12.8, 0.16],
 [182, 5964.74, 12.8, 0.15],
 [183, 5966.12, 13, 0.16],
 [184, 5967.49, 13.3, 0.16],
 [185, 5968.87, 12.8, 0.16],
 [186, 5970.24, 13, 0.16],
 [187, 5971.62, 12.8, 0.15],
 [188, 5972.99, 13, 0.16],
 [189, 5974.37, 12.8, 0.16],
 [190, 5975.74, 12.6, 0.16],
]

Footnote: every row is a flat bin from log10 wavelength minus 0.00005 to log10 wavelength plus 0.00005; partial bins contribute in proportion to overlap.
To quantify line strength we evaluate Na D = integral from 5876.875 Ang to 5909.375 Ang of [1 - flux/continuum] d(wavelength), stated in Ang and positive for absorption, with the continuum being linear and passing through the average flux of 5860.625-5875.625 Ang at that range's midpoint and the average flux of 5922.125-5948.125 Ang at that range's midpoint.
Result 0.3 Ang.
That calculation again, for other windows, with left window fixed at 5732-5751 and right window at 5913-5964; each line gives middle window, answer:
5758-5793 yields 0.12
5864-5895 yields 0.37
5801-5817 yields -0.28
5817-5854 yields 0.05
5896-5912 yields -0.10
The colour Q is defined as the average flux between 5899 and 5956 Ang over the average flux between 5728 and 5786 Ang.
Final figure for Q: 0.9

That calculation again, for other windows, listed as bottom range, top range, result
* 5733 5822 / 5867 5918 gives 0.95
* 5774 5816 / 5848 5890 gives 0.96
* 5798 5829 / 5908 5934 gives 0.95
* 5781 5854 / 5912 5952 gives 0.96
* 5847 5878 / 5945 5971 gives 0.98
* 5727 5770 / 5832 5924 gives 0.95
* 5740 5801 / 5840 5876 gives 0.97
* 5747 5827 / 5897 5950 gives 0.96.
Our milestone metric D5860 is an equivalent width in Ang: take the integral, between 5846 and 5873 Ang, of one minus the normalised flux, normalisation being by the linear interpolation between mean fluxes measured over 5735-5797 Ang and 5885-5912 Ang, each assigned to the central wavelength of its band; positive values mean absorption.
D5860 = -0.11 Ang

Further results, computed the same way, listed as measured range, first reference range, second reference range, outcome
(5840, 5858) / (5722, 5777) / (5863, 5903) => -0.11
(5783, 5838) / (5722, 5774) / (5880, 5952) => -0.49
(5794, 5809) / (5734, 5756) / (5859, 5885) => -0.13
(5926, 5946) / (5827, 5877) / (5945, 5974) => 0.07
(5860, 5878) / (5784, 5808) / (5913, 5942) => 0.03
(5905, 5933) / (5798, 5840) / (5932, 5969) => 0.11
